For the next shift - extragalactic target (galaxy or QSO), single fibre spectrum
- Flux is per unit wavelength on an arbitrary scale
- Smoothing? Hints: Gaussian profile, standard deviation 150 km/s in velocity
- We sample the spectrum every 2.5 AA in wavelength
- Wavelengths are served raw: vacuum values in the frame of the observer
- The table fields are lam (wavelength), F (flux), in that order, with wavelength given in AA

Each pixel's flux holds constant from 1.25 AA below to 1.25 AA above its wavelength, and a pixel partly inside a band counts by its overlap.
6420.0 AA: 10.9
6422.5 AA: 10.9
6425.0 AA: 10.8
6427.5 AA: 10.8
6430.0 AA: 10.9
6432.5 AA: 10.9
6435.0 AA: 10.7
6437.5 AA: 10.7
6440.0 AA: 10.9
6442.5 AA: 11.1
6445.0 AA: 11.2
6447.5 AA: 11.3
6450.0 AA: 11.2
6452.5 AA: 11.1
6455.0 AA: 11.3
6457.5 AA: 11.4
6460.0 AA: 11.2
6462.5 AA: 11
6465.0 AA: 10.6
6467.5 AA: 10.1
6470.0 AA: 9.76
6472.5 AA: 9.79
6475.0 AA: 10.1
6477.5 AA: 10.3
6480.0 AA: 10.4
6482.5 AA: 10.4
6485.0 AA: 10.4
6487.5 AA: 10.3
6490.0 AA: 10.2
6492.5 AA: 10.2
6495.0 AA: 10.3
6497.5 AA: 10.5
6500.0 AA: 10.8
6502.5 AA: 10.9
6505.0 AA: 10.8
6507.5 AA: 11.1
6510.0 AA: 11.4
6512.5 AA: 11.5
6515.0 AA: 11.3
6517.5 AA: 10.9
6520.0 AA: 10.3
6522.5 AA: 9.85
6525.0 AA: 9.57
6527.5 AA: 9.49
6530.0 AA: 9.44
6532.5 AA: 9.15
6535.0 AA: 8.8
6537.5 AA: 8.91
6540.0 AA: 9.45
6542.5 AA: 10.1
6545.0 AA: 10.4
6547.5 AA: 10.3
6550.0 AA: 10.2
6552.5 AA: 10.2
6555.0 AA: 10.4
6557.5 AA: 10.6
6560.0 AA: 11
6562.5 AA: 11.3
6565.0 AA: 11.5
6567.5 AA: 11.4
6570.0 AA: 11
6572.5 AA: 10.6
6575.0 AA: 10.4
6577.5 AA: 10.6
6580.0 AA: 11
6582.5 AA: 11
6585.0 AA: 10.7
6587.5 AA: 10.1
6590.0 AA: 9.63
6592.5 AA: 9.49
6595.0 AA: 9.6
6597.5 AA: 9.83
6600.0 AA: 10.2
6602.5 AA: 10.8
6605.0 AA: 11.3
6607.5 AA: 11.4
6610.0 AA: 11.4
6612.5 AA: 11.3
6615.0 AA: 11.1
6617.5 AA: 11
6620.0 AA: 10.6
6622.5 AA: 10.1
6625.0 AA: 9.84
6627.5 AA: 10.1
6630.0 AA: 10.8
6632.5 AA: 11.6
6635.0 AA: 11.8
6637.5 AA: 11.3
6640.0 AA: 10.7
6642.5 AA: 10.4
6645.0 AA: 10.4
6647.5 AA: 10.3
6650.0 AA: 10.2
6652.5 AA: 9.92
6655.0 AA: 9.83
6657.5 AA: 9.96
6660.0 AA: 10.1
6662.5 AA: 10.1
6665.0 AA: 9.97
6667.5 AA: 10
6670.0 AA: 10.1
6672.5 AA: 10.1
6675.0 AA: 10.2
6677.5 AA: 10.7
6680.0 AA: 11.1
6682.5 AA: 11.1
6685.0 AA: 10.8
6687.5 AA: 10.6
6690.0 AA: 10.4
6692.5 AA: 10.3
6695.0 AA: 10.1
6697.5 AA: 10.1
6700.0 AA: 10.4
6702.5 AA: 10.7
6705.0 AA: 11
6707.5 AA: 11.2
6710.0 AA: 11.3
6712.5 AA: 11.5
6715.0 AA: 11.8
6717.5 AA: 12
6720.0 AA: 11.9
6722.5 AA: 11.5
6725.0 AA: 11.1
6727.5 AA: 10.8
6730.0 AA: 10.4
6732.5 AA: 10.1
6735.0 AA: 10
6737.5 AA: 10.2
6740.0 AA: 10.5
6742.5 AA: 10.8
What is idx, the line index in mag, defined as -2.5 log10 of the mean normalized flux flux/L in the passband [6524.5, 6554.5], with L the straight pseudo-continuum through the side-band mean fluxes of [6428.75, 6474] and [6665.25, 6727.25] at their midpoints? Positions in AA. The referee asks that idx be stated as 0.12 mag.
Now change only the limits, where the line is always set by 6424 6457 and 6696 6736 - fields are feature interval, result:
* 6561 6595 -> 0.036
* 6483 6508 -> 0.048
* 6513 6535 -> 0.105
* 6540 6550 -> 0.086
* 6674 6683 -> 0.023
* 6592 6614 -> 0.036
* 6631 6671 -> 0.058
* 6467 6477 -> 0.109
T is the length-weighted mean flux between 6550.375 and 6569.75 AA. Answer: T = 10.9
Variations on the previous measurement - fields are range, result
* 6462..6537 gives 10.3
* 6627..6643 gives 11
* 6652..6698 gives 10.3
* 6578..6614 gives 10.6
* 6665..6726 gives 10.8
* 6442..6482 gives 10.7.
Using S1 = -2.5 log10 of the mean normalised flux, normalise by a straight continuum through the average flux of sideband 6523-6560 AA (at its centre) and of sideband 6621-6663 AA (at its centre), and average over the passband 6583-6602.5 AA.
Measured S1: 0.01 mag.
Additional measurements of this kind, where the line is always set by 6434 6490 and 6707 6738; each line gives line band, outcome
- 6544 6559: 0.047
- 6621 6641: 0.016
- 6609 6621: -0.017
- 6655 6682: 0.078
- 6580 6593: 0.058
